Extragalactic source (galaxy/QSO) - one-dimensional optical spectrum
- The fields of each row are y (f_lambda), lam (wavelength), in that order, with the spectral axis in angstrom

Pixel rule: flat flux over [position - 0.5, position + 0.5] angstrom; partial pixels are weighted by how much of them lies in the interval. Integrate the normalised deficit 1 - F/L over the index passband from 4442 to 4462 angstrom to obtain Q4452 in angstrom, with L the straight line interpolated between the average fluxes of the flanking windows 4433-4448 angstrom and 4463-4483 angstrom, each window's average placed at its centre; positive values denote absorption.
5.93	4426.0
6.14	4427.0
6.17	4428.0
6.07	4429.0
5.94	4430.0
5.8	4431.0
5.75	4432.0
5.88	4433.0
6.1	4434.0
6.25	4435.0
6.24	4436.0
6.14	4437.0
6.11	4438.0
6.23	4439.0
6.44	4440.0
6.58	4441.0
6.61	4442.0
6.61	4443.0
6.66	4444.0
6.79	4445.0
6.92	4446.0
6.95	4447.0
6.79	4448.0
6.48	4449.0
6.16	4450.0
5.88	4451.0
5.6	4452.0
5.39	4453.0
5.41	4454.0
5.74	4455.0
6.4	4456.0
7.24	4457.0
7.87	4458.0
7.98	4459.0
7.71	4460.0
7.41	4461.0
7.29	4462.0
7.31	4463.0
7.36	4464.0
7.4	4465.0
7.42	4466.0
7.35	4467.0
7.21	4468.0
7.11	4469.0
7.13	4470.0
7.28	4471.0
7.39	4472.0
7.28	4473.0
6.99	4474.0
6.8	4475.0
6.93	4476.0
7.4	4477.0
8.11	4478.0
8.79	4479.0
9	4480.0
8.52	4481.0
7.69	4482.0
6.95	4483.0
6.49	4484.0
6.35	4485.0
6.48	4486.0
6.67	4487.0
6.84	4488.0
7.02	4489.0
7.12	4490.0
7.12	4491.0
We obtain 0.6 angstrom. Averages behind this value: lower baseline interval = 6.46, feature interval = 6.65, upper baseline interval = 7.51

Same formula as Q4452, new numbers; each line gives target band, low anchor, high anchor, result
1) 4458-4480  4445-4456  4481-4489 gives -3.0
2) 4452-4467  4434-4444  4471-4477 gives -0.3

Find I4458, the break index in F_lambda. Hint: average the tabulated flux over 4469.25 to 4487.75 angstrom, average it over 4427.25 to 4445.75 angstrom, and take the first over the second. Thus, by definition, 1.2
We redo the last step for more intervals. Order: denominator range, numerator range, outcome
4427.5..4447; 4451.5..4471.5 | 1.11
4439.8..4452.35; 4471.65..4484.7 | 1.16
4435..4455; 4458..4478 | 1.16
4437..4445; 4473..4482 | 1.20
